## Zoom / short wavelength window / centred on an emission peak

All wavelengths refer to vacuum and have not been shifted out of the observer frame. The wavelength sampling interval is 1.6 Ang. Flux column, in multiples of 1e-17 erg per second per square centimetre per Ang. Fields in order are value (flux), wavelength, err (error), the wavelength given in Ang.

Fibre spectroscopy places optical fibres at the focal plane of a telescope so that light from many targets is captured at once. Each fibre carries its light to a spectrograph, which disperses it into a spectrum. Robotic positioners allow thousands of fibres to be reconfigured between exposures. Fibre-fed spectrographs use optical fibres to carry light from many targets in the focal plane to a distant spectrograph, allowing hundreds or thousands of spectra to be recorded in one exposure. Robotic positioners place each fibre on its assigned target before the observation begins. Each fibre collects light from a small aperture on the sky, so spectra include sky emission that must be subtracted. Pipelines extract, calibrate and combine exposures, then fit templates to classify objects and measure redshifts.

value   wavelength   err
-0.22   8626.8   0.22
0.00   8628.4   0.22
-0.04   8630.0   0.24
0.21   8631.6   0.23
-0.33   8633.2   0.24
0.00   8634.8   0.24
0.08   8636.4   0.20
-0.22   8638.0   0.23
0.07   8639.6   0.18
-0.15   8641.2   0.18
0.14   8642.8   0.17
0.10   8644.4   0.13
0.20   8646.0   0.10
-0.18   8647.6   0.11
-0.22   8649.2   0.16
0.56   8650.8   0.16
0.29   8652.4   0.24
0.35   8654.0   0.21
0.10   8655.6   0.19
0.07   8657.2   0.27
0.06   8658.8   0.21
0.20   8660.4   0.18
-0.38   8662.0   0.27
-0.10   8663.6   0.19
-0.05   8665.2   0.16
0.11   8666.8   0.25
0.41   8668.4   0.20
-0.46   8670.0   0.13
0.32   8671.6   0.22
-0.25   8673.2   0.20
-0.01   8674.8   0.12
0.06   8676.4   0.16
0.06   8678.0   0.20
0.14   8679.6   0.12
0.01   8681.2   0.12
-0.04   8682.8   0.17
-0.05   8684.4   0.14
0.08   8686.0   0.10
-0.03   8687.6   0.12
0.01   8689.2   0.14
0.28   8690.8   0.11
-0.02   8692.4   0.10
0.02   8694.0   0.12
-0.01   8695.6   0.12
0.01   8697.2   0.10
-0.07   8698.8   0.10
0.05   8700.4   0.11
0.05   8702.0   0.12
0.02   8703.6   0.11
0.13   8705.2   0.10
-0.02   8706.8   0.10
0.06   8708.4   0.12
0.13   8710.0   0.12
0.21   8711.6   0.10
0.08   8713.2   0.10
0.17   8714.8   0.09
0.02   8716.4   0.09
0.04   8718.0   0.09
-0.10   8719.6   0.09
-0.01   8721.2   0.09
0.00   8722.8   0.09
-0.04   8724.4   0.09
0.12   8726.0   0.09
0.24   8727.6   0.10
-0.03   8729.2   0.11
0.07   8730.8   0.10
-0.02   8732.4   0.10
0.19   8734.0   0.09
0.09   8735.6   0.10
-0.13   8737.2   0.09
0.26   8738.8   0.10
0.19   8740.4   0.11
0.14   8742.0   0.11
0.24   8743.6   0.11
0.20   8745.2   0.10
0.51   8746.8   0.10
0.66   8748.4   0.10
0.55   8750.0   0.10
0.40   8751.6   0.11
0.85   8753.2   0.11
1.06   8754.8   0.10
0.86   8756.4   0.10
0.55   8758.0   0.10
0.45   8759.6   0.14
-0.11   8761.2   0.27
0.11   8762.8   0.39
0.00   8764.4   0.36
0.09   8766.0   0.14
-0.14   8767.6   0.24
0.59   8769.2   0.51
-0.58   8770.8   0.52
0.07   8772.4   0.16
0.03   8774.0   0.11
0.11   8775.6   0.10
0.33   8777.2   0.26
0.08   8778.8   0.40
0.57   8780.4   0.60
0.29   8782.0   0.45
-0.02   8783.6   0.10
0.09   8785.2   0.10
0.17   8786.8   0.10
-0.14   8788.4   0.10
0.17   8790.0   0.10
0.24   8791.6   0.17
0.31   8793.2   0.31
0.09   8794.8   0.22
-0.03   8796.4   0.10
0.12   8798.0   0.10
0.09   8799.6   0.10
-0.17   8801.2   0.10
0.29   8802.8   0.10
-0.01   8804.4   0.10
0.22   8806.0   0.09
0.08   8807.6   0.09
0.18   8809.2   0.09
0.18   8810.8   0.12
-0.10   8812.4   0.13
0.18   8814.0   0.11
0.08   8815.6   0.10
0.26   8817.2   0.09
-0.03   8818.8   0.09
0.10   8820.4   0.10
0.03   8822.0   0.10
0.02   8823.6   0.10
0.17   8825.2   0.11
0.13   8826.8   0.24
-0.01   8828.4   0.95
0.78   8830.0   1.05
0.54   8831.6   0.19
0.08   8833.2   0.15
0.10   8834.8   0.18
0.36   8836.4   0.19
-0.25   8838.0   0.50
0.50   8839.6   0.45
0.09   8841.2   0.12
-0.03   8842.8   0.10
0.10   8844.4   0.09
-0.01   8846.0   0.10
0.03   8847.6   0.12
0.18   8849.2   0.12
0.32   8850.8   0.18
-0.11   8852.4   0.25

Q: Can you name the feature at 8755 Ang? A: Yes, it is [O II]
